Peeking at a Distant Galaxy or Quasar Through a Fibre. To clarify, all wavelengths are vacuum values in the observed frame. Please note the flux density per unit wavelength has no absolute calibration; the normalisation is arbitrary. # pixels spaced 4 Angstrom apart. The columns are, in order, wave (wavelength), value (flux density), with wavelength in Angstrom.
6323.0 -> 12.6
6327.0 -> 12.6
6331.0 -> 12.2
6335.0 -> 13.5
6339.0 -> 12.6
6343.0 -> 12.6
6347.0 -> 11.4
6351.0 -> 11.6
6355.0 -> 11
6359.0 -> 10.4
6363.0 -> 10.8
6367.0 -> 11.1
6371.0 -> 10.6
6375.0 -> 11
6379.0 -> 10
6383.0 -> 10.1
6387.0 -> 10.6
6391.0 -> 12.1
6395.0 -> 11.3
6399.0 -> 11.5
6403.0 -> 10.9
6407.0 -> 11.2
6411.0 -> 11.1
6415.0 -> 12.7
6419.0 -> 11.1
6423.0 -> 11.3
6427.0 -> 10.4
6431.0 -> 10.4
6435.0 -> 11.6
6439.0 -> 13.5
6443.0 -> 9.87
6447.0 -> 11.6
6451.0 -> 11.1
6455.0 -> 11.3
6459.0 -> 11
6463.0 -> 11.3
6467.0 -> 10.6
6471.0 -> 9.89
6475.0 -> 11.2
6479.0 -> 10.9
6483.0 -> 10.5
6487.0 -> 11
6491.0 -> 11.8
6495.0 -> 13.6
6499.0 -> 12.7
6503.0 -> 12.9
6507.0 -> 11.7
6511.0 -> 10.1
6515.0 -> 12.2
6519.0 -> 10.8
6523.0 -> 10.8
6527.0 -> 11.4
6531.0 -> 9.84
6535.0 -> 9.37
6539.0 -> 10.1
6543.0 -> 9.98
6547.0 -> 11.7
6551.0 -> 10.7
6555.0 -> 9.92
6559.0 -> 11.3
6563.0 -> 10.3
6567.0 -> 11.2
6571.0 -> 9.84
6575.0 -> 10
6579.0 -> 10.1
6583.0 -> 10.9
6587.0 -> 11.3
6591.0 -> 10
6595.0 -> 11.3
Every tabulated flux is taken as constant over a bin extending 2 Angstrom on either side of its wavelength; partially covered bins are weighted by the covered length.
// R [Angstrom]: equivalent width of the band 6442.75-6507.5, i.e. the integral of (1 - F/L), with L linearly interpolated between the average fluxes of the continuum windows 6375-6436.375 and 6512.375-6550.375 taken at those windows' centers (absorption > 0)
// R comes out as -3.2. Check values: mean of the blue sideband 11.1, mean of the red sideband 10.7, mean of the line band 11.4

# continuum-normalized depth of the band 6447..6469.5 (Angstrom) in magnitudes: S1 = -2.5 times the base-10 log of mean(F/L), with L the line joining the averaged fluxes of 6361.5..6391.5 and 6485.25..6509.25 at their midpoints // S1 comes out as 0.07 mag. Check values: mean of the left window 10.7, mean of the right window 12.3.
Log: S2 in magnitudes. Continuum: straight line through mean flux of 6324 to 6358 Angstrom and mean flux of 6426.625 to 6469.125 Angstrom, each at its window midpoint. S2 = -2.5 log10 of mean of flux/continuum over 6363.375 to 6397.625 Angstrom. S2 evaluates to 0.09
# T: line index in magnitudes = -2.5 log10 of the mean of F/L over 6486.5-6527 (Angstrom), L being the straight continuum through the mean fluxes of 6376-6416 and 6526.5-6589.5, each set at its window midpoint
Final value -0.11 mag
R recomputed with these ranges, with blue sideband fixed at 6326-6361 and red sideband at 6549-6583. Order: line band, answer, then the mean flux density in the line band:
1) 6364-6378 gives 1.1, 10.8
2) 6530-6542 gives 1.0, 9.78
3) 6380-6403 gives 1.2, 11.1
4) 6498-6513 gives -1.3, 11.8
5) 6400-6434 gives 0.9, 11.2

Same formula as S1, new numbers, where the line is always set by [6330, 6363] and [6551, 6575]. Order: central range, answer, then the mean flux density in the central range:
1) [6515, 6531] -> -0.027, 11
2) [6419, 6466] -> 0.004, 11.2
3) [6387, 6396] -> 0.005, 11.5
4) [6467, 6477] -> 0.050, 10.6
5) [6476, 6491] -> 0.002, 11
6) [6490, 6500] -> -0.173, 12.8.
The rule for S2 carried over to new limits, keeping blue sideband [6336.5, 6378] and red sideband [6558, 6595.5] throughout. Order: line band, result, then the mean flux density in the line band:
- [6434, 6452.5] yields -0.05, 11.5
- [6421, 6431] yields 0.03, 10.8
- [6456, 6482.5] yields 0.01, 10.8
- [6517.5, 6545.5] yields 0.04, 10.3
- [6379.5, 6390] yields 0.07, 10.5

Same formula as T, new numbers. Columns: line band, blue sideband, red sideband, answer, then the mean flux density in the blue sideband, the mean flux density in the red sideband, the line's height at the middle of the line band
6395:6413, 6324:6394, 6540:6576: 0.005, 11.4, 10.6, 11.2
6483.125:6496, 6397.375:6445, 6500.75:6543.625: -0.074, 11.3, 10.9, 11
